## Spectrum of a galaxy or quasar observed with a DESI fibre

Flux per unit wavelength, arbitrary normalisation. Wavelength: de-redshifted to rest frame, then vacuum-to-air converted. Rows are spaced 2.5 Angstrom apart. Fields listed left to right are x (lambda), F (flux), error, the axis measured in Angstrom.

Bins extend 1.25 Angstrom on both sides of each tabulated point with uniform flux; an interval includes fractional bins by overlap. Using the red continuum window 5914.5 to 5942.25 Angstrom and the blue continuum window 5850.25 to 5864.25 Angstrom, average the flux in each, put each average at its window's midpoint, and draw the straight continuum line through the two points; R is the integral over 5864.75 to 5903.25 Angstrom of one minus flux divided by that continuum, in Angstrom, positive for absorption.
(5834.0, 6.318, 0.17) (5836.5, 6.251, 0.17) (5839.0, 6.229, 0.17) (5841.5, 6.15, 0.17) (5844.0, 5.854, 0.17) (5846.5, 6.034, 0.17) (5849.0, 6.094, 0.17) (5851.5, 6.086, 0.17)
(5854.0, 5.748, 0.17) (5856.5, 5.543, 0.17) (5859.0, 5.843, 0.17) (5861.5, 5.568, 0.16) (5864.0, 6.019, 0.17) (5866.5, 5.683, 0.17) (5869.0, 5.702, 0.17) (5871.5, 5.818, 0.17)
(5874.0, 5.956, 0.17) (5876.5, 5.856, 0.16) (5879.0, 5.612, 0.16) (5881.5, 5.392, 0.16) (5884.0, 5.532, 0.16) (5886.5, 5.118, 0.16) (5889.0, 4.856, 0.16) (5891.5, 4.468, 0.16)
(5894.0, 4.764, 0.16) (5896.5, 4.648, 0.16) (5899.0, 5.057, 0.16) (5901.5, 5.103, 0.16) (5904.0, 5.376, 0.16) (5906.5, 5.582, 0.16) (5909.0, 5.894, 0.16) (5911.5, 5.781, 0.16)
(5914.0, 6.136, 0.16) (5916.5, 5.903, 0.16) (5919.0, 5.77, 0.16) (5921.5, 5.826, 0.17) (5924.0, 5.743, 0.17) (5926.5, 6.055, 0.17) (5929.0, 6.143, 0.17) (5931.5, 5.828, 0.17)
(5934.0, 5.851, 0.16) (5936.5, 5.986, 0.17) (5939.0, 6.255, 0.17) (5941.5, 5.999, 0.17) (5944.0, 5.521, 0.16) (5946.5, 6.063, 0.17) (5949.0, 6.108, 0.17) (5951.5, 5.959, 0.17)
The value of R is 3.5 Angstrom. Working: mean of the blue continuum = 5.79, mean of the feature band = 5.31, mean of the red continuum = 5.95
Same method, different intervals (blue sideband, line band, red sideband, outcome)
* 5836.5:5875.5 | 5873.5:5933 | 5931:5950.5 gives 4.2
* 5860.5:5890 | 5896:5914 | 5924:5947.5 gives 1.1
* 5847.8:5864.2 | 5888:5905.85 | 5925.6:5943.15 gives 3.0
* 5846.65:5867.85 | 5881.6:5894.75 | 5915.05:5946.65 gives 2.0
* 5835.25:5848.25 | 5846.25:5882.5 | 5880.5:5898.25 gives -1.5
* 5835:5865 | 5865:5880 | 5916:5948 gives 0.4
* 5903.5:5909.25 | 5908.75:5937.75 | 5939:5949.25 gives -0.8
